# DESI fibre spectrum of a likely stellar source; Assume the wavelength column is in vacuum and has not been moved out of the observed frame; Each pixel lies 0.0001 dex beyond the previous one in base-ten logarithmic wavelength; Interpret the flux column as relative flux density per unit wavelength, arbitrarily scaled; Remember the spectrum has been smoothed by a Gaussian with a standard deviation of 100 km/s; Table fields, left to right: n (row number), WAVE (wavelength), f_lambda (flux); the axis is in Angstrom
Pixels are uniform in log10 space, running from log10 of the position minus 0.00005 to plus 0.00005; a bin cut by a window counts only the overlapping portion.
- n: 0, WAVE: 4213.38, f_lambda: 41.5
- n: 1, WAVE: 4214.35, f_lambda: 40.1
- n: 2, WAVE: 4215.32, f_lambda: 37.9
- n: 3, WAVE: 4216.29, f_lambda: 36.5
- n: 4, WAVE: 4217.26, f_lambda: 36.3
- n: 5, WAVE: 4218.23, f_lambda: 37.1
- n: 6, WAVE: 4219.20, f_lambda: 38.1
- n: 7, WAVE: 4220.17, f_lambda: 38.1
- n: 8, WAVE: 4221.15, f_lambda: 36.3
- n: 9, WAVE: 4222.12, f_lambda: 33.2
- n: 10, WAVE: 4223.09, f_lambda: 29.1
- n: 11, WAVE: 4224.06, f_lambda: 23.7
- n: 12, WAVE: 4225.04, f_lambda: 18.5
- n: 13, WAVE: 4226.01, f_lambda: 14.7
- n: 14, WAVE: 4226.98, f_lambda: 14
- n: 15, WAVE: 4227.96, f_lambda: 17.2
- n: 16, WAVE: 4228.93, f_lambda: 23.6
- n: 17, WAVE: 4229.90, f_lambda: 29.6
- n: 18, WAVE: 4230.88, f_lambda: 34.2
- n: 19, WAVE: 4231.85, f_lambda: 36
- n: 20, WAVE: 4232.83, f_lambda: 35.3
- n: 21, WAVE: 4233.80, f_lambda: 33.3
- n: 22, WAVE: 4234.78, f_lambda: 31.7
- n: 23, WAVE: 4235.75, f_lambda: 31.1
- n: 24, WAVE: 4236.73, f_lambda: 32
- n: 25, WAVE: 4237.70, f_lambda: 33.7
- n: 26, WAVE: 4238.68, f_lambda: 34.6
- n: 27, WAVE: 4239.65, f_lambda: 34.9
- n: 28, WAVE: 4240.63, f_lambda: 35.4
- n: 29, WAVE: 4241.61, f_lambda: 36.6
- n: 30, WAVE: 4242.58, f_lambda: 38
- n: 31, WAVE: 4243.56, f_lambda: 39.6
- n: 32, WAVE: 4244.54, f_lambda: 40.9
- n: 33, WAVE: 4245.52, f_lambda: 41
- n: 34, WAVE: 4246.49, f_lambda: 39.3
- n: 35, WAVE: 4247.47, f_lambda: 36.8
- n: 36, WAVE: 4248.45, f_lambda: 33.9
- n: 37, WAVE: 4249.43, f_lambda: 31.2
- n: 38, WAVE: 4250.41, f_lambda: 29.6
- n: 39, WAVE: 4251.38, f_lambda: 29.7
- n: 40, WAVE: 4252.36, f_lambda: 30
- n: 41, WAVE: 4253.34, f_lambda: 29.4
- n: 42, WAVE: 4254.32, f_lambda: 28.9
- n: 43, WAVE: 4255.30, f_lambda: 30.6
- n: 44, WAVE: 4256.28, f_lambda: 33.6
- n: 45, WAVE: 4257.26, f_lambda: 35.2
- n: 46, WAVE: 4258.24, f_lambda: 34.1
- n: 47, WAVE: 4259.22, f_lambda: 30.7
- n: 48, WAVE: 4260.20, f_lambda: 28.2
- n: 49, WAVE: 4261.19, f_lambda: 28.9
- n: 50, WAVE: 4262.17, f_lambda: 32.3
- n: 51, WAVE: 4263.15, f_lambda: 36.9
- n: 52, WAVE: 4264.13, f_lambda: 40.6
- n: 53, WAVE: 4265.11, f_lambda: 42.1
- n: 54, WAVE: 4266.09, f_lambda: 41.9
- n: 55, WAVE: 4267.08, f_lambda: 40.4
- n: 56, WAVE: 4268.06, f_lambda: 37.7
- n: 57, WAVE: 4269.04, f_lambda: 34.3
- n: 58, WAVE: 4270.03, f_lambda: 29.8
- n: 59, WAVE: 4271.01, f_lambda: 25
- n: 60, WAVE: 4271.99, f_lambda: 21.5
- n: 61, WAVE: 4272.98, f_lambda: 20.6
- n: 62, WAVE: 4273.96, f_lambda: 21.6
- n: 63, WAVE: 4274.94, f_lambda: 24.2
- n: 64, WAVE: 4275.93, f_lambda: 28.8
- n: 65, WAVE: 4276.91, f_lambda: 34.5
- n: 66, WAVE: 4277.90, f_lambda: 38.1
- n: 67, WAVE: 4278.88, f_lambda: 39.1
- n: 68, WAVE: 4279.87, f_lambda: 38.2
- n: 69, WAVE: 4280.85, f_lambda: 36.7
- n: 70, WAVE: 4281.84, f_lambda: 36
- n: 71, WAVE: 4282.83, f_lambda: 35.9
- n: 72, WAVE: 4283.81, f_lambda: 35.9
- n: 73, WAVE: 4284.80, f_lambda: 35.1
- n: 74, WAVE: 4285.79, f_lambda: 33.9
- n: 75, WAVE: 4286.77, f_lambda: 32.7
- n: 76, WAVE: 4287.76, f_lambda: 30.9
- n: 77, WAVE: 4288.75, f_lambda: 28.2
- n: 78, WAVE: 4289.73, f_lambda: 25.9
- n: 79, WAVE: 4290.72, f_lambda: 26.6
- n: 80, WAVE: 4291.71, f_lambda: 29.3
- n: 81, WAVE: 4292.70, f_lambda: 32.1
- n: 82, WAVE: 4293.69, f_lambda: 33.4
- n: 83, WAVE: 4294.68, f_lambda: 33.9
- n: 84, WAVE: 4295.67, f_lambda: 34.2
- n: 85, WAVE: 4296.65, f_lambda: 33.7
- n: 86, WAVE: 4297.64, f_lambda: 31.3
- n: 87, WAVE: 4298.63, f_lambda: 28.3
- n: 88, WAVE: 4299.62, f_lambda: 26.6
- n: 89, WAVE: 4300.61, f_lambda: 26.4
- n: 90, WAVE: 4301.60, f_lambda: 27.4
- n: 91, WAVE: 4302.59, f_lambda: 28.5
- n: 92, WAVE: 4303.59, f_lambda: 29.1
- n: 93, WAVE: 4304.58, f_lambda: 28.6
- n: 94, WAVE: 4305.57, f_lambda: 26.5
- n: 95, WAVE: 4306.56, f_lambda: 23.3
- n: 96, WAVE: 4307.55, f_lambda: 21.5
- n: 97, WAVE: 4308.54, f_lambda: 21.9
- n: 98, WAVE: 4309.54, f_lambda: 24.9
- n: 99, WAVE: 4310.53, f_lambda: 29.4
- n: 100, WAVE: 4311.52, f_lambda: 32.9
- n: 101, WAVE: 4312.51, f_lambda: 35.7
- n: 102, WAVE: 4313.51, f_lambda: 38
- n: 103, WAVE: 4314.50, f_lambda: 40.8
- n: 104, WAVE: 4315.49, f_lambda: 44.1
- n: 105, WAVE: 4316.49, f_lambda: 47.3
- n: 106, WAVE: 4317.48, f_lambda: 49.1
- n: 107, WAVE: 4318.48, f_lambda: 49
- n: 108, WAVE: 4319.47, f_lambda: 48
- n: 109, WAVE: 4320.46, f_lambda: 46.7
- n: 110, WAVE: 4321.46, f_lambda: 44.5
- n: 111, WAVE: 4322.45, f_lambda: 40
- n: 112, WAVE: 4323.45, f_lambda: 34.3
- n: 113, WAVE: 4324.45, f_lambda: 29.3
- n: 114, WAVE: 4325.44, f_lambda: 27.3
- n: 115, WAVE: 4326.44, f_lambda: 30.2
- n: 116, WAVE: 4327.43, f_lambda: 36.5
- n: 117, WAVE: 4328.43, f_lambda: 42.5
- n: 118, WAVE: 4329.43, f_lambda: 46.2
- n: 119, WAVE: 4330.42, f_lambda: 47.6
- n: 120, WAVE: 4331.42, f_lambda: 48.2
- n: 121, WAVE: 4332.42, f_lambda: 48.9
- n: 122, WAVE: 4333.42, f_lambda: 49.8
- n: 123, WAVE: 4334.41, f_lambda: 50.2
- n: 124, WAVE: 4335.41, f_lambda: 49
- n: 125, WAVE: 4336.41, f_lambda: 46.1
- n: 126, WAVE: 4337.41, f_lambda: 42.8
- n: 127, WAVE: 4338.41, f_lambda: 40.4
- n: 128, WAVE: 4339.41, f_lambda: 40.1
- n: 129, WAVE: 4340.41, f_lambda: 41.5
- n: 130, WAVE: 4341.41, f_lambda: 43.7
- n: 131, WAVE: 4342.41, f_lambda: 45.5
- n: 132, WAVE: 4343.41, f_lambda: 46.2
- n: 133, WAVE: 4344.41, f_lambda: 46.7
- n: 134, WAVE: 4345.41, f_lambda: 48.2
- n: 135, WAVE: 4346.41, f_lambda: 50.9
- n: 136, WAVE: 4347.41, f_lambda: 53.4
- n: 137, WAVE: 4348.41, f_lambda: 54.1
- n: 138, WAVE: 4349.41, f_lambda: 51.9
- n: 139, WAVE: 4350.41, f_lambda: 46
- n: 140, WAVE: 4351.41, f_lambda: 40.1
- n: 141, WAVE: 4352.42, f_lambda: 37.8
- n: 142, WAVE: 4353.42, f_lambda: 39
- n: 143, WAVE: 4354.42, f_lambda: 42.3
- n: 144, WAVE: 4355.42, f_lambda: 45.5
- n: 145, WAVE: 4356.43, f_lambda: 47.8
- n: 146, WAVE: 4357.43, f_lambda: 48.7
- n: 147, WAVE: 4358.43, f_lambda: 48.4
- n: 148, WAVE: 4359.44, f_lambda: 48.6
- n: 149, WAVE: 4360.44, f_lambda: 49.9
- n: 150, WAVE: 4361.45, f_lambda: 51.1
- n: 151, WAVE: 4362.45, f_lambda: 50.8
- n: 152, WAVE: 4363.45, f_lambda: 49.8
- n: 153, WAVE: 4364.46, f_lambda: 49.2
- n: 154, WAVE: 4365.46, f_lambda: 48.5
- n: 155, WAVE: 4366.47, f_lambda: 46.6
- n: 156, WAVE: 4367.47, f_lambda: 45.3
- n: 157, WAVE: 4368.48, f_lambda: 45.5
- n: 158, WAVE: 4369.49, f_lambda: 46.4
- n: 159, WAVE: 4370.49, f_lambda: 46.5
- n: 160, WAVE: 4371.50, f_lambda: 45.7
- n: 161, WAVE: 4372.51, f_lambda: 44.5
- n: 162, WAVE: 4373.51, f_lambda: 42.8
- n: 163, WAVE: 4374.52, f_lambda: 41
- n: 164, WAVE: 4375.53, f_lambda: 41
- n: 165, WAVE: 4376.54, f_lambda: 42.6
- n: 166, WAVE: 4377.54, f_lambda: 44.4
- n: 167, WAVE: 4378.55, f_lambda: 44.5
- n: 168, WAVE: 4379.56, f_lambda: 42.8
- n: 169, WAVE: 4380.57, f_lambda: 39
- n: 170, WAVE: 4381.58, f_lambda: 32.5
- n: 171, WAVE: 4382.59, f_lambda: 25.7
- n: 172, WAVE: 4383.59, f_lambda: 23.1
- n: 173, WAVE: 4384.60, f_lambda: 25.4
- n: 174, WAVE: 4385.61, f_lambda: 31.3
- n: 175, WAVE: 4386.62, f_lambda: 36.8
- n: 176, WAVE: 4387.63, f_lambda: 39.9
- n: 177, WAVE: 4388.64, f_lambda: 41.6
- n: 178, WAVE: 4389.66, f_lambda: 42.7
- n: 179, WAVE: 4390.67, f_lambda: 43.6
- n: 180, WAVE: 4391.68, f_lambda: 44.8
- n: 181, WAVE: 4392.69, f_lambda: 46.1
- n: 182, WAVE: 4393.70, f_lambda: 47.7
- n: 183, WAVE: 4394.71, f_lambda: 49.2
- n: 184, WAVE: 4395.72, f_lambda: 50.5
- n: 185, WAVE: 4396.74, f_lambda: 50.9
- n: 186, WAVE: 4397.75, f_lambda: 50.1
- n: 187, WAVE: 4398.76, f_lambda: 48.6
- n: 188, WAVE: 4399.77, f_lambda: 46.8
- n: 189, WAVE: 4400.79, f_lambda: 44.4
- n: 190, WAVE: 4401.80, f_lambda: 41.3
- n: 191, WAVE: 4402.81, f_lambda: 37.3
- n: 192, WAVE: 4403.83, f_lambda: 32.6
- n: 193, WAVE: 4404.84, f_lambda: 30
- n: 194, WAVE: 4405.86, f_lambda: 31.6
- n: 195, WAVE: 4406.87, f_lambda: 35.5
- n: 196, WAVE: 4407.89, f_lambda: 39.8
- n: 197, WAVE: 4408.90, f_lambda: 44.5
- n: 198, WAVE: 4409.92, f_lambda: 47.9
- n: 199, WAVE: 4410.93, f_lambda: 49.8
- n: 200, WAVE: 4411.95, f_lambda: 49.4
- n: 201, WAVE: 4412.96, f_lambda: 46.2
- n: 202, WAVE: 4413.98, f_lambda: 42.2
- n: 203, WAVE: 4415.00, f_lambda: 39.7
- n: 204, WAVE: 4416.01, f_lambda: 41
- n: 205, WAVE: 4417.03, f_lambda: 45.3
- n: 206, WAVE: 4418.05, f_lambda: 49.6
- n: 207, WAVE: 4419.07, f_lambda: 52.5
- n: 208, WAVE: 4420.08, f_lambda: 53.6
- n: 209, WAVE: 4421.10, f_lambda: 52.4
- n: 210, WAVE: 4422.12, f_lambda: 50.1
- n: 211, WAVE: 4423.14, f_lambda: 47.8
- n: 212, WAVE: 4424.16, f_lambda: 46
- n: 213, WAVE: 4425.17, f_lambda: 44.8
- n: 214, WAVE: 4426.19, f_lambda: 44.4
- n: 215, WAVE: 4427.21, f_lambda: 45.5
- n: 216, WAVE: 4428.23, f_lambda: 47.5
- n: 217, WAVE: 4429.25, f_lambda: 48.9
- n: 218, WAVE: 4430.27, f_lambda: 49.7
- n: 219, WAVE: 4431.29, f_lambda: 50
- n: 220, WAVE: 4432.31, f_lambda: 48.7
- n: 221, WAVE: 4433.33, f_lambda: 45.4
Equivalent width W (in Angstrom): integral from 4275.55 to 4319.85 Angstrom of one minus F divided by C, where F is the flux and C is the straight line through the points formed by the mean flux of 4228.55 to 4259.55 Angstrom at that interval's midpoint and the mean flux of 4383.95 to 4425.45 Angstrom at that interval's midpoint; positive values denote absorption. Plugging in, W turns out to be 4.6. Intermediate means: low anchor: 33.6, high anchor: 43.6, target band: 33.1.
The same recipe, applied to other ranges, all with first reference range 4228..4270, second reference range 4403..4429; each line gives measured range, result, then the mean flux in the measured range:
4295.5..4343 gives 1.19 Angstrom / 37.5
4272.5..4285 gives 1.13 Angstrom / 32.6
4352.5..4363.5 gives -1.68 Angstrom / 47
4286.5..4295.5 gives 1.52 Angstrom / 30.4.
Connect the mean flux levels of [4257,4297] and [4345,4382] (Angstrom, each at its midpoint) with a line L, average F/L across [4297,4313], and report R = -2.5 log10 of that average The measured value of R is 0.31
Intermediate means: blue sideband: 32.6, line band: 27.7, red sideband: 45.8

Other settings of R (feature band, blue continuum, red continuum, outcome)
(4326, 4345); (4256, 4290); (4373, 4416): -0.19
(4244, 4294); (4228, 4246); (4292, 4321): 0.03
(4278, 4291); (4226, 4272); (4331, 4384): 0.09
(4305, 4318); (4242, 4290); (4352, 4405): 0.12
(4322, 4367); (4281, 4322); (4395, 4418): -0.20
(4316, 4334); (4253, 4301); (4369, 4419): -0.18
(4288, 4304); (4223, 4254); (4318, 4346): 0.28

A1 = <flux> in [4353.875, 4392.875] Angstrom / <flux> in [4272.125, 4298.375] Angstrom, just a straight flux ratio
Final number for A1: 1.3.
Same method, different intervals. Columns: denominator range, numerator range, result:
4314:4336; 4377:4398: 0.94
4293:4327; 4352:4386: 1.27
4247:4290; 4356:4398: 1.34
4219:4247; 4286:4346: 1.16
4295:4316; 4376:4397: 1.33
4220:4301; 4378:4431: 1.35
